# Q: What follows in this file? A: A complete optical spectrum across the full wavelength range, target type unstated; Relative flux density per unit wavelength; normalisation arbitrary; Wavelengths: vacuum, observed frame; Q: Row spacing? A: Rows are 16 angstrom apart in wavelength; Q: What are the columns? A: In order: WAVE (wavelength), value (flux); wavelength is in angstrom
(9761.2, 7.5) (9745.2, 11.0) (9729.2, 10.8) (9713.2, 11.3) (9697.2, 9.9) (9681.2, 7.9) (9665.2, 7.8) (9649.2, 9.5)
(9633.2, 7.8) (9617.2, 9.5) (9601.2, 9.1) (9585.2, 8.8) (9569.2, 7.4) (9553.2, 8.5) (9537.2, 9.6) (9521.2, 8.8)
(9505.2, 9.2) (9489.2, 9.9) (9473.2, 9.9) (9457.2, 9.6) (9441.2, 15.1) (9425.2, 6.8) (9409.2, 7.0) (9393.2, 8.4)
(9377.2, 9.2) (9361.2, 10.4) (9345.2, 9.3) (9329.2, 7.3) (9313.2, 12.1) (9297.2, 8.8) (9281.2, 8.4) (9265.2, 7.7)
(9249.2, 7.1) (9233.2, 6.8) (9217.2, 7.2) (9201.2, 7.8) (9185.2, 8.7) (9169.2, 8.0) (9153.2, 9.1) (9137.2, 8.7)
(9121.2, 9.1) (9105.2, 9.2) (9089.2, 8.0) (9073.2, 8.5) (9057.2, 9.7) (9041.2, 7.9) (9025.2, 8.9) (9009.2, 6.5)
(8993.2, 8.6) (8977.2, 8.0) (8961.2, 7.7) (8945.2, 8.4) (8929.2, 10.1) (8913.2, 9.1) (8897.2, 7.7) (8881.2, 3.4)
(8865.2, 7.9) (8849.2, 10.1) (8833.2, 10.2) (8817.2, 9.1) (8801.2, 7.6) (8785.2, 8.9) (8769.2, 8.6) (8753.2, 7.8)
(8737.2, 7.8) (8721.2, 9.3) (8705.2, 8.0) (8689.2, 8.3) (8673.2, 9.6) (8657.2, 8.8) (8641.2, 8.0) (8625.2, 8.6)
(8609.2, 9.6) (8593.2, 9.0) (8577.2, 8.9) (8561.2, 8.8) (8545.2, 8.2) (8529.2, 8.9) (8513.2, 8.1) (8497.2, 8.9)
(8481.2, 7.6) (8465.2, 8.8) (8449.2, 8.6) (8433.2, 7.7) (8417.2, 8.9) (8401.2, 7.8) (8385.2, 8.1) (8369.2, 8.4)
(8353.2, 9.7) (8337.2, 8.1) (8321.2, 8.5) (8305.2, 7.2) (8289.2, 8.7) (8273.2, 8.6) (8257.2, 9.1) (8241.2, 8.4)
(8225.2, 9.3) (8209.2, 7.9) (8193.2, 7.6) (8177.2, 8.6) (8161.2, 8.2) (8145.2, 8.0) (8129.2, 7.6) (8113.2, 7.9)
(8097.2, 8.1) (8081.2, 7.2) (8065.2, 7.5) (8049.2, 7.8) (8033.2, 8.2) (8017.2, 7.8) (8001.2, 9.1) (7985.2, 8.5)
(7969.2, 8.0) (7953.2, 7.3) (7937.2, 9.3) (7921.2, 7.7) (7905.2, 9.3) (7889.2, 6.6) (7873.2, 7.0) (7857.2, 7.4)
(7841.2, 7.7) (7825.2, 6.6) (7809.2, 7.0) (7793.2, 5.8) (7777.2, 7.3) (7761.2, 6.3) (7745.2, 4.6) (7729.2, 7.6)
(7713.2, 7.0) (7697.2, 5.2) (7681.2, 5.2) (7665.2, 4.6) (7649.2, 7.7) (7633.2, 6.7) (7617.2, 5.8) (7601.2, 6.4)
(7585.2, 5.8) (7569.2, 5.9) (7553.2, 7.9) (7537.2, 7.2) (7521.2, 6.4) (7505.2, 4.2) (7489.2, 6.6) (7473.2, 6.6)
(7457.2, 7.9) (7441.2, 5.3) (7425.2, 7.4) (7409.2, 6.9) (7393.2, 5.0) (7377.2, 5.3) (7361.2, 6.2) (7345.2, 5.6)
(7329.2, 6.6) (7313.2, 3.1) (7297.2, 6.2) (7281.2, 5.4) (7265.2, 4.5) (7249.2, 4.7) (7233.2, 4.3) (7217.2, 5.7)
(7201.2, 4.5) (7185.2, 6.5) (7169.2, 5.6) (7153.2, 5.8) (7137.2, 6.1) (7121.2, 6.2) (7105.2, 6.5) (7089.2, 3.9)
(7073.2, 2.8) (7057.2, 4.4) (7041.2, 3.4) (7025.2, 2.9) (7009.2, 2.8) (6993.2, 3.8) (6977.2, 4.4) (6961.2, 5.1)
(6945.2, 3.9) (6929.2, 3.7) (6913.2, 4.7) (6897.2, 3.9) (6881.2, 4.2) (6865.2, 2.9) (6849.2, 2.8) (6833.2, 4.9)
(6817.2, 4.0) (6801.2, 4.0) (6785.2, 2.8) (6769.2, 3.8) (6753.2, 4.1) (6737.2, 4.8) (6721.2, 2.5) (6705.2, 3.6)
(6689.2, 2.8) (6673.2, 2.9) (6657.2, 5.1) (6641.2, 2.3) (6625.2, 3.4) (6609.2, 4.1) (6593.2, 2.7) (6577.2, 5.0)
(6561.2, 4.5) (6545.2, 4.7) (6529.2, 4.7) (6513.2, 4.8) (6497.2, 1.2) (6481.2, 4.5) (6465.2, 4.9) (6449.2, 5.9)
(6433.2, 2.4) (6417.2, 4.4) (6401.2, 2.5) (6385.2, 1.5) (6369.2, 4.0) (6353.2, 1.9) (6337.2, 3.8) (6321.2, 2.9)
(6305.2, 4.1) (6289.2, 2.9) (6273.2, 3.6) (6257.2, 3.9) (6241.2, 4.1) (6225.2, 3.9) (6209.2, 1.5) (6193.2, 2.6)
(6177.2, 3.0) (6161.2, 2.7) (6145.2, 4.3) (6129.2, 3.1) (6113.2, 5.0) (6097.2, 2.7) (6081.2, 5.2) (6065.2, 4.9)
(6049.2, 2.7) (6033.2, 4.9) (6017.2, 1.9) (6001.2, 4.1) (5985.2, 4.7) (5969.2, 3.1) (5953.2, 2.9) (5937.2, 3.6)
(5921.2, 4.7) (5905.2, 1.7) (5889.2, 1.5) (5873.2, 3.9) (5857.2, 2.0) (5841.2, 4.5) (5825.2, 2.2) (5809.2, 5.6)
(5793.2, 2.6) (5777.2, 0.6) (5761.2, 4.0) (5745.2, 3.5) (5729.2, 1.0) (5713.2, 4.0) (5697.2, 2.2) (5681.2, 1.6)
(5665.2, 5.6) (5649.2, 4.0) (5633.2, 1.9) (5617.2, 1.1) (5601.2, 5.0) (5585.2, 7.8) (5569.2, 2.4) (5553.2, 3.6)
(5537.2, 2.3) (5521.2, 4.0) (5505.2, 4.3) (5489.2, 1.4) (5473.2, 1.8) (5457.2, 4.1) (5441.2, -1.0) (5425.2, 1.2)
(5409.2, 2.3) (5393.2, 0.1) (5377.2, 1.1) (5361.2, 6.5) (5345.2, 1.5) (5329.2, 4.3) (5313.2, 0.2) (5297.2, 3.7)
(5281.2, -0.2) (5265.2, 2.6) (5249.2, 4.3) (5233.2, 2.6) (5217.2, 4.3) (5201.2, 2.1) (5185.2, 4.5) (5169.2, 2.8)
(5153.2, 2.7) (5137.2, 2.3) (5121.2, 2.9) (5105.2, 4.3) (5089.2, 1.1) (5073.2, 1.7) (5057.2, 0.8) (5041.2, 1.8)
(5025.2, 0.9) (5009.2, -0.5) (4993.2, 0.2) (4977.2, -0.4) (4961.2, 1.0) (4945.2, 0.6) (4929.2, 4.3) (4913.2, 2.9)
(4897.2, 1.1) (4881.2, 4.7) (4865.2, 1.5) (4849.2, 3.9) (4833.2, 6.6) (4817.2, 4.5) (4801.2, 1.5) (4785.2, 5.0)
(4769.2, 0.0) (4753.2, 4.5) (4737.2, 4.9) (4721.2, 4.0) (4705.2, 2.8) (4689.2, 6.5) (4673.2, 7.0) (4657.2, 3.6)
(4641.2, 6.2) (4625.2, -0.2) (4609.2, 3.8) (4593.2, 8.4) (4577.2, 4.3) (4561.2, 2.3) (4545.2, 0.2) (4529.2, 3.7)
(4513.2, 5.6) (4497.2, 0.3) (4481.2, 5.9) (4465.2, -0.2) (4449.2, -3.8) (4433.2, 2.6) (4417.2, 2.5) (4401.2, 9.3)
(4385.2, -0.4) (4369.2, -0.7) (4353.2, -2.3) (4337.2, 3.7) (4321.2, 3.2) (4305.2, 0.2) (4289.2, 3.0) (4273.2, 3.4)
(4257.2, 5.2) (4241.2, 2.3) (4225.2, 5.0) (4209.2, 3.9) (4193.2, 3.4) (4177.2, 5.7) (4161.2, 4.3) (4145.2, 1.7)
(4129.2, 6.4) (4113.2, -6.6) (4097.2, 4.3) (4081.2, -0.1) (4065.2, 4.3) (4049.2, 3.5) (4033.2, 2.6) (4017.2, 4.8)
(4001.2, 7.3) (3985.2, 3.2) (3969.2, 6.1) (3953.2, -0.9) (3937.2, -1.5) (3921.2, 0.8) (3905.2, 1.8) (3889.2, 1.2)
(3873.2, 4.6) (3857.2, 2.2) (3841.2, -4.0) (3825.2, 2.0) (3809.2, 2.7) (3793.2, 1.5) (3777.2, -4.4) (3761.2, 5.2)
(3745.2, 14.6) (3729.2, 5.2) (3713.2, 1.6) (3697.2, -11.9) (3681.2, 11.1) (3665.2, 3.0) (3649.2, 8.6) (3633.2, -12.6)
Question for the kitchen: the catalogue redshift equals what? 0.783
